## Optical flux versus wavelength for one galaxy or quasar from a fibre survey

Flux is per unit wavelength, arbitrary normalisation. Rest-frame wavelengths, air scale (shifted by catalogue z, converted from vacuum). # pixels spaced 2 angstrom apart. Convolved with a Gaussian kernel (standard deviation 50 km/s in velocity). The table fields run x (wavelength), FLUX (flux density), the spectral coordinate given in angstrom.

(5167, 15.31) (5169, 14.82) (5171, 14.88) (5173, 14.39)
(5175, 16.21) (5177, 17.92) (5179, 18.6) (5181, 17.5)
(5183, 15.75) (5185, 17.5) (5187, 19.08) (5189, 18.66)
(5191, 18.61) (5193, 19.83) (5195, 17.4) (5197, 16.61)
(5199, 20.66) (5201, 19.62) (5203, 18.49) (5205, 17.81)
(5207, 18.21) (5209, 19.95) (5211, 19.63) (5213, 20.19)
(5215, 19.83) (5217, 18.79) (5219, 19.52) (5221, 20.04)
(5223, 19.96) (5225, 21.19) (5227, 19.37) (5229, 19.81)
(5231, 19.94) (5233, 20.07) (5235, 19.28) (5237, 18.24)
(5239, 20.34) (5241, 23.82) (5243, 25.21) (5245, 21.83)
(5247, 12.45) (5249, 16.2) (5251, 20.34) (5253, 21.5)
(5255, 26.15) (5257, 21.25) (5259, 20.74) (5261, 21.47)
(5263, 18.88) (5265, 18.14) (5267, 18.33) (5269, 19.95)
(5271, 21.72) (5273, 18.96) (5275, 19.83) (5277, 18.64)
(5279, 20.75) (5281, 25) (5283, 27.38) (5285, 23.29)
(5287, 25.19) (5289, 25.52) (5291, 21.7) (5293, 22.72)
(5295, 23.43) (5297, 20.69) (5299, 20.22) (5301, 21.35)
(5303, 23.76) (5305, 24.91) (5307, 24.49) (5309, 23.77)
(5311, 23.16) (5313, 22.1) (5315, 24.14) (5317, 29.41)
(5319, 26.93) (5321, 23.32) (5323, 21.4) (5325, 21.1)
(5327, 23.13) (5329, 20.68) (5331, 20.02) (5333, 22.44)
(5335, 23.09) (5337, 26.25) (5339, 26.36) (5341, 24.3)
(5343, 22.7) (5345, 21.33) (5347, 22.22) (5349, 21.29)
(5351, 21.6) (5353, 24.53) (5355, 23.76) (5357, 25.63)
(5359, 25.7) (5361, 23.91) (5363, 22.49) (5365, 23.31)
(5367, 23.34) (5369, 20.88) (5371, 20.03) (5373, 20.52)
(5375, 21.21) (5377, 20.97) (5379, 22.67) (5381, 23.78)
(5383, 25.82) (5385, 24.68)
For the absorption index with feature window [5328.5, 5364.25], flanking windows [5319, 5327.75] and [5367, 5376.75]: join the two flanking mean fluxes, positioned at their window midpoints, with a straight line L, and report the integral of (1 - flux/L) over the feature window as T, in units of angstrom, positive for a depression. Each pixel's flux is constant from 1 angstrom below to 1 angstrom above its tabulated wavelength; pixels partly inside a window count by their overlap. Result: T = -2.3 angstrom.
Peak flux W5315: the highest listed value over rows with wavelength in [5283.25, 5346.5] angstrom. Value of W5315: 29.41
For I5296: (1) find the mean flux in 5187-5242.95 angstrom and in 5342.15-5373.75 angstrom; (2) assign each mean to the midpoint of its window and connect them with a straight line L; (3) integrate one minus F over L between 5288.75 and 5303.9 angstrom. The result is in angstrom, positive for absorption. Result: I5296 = -0.6 angstrom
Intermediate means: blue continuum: 19.6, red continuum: 22.7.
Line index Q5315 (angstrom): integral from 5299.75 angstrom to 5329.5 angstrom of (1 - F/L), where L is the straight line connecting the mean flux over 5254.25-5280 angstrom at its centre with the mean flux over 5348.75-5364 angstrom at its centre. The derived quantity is -2.0 angstrom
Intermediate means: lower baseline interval 20.3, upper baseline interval 23.7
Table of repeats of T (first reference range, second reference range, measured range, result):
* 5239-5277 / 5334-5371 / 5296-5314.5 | -0.75 angstrom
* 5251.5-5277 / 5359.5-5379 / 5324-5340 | -1.06 angstrom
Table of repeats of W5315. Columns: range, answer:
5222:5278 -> 26.15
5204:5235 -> 21.19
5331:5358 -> 26.36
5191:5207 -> 20.66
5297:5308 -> 24.91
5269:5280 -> 21.72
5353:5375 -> 25.7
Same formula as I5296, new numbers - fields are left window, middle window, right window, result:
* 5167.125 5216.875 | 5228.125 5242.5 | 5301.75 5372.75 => -0.6 angstrom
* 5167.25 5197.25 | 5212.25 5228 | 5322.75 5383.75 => -1.2 angstrom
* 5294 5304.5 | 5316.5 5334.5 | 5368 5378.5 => -1.1 angstrom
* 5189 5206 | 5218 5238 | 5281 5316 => 0.3 angstrom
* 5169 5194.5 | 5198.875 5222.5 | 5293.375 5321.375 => -0.7 angstrom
